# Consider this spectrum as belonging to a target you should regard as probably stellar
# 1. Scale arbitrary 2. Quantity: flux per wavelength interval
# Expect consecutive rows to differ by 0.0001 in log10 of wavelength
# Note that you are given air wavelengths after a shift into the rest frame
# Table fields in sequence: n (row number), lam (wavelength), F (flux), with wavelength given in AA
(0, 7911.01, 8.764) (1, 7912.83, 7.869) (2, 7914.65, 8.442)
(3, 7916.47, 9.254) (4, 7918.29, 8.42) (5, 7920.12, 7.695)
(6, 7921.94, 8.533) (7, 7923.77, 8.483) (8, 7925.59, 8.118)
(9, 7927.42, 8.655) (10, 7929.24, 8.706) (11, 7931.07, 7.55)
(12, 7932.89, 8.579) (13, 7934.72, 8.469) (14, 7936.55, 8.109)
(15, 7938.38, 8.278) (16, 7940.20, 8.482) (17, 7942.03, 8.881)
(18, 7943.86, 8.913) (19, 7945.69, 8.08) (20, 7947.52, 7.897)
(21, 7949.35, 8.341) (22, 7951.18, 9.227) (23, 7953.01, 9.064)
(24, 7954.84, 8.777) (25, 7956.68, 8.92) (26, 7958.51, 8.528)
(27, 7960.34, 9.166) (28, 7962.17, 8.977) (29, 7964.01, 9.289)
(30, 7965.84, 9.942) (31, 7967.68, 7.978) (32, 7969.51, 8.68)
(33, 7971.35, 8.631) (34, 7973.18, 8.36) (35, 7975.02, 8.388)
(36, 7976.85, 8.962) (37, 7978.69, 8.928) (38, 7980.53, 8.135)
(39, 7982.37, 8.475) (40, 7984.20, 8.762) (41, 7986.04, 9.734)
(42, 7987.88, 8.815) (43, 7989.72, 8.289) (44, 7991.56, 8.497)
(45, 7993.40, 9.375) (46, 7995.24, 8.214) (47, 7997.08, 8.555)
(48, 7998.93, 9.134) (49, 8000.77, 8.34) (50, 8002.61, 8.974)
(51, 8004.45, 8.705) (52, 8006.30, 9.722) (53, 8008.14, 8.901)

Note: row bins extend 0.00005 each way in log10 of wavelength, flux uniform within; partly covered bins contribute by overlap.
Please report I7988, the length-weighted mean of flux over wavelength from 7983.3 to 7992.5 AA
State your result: 8.82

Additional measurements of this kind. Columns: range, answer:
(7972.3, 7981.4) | 8.55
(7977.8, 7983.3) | 8.52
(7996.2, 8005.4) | 8.74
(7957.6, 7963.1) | 8.89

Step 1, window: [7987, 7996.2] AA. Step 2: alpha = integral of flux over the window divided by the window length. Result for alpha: 8.64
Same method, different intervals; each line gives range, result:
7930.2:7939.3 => 8.21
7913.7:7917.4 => 8.85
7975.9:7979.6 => 8.95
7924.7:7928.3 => 8.37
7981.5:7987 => 9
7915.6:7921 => 8.45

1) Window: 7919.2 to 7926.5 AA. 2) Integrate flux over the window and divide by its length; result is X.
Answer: 8.2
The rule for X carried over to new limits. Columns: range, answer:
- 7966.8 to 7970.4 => 8.34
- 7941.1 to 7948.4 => 8.44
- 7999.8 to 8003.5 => 8.67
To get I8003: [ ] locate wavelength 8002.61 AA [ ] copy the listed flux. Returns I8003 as 8.974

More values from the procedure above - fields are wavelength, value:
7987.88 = 8.815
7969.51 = 8.68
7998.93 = 9.134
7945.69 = 8.08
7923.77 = 8.483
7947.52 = 7.897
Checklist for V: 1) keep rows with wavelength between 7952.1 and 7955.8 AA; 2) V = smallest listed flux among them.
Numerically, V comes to 8.777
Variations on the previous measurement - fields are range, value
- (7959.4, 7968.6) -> 7.978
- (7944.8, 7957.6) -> 7.897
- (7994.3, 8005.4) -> 8.214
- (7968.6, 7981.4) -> 8.135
